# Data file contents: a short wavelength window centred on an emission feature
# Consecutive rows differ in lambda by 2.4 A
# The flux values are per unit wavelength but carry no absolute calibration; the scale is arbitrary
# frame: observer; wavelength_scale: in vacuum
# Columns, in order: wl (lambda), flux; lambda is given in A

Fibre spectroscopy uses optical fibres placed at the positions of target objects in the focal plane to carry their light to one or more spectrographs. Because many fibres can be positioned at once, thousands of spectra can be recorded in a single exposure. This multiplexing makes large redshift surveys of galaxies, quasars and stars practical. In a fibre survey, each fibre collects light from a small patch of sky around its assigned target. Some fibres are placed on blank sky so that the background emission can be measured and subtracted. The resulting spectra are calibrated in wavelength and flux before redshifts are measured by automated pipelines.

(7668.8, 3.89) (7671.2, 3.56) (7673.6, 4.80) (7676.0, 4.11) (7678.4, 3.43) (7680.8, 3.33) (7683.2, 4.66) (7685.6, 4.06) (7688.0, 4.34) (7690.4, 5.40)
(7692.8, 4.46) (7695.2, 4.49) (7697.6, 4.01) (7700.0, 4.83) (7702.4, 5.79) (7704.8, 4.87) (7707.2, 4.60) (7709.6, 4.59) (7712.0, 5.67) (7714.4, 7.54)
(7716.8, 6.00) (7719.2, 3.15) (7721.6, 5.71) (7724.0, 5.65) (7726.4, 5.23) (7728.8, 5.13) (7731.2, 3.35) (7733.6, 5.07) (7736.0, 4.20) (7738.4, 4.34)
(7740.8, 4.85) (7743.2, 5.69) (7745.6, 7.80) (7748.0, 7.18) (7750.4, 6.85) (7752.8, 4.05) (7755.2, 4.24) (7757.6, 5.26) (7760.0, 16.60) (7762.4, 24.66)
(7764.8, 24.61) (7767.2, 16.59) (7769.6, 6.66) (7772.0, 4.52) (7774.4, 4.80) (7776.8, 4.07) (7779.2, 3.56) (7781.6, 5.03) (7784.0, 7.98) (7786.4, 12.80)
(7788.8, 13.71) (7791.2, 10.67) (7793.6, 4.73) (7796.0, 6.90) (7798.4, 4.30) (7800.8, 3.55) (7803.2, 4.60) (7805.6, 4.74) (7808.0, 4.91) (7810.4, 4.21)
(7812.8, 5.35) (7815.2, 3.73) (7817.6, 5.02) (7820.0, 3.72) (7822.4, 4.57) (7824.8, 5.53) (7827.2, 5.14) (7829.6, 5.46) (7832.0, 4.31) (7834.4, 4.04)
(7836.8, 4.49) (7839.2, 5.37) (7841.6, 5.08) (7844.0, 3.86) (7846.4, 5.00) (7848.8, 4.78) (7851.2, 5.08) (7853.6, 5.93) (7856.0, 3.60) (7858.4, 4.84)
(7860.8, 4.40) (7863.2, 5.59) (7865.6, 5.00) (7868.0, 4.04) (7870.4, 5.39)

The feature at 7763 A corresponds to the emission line Halpha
